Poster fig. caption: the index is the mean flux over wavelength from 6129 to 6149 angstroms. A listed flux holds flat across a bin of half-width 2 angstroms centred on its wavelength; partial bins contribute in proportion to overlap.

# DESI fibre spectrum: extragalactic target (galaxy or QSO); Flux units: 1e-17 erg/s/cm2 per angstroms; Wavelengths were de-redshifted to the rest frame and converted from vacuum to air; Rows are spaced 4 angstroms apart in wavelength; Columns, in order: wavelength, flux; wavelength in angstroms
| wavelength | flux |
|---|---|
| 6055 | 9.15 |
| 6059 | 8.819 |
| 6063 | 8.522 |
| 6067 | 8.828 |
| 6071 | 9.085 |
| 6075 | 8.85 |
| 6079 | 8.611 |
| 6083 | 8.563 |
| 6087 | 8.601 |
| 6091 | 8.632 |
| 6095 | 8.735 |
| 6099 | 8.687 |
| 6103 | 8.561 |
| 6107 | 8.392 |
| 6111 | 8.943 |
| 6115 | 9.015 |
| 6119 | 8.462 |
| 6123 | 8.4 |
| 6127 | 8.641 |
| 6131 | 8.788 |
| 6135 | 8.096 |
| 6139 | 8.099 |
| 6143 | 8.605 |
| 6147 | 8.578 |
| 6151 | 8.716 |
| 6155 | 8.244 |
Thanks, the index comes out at 8.43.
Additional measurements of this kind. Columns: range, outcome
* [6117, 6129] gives 8.5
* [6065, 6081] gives 8.84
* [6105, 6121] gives 8.7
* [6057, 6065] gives 8.67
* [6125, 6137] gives 8.51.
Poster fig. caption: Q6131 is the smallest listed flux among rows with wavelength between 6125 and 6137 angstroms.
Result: 8.096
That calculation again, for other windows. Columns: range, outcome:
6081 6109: 8.392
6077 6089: 8.563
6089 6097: 8.632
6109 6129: 8.4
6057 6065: 8.522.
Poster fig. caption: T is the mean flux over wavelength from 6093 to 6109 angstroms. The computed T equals 8.59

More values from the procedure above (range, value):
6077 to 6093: 8.6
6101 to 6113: 8.63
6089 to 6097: 8.68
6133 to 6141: 8.1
